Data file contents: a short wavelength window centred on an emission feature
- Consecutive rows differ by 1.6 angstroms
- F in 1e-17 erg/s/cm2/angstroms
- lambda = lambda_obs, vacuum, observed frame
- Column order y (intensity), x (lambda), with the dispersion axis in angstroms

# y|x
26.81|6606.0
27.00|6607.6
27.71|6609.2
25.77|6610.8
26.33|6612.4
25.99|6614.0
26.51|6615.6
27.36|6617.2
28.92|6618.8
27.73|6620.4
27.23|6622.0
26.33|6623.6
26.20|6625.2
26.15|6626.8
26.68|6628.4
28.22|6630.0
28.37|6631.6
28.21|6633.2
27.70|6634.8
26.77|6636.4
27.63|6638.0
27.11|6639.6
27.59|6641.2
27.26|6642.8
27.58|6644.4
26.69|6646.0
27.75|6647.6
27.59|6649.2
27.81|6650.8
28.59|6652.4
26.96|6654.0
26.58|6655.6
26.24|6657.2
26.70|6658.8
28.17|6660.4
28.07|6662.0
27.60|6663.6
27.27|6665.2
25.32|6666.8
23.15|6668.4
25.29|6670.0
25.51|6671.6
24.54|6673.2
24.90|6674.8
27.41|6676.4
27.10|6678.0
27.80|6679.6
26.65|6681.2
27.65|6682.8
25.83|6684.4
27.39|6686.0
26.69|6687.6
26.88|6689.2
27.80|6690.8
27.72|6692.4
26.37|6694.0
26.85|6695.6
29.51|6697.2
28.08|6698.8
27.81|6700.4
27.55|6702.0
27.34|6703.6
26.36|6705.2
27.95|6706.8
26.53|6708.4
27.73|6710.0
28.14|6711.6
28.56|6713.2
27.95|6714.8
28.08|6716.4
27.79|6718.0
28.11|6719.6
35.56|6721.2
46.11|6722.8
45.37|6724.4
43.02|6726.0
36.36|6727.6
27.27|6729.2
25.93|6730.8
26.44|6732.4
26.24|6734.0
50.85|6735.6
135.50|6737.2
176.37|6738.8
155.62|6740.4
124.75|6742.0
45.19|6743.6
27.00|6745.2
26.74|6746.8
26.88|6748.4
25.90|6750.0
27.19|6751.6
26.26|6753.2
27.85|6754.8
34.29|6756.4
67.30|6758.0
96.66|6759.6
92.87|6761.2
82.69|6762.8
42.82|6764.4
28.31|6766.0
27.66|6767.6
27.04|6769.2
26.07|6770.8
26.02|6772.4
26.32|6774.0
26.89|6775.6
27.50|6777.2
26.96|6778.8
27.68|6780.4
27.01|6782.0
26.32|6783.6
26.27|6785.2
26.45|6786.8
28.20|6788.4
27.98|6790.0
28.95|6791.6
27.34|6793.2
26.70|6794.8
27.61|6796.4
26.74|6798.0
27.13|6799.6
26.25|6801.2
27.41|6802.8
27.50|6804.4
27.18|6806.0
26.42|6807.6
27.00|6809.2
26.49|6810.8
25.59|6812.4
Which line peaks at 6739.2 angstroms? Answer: H-alpha 6563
